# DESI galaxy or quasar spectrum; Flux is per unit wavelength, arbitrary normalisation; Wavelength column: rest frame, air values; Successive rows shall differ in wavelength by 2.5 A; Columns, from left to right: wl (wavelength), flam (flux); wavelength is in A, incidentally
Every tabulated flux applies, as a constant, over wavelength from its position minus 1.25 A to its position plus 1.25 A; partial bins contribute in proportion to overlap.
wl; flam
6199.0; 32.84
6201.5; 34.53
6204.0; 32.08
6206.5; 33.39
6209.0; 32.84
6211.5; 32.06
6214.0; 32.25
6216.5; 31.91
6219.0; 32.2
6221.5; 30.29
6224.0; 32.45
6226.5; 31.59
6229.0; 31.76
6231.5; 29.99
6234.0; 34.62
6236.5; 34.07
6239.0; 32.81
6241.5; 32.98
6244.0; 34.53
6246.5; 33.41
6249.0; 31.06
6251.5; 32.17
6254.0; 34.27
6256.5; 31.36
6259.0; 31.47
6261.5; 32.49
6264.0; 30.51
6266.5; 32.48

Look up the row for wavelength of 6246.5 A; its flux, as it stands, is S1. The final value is 33.41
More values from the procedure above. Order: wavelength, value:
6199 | 32.84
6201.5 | 34.53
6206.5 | 33.39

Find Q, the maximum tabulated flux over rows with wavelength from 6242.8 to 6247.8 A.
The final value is 34.53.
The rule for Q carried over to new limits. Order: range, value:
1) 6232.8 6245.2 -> 34.62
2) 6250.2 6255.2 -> 34.27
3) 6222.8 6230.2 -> 32.45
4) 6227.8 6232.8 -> 31.76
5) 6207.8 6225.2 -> 32.84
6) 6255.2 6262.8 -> 32.49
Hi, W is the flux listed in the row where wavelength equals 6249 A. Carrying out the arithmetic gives 31.06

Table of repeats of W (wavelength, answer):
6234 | 34.62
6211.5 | 32.06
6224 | 32.45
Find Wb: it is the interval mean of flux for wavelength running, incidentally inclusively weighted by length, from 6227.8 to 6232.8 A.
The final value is 30.9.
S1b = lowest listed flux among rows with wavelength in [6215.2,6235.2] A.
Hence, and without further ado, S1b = 29.99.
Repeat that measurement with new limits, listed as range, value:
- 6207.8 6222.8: 30.29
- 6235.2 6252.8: 31.06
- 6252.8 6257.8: 31.36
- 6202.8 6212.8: 32.06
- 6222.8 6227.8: 31.59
